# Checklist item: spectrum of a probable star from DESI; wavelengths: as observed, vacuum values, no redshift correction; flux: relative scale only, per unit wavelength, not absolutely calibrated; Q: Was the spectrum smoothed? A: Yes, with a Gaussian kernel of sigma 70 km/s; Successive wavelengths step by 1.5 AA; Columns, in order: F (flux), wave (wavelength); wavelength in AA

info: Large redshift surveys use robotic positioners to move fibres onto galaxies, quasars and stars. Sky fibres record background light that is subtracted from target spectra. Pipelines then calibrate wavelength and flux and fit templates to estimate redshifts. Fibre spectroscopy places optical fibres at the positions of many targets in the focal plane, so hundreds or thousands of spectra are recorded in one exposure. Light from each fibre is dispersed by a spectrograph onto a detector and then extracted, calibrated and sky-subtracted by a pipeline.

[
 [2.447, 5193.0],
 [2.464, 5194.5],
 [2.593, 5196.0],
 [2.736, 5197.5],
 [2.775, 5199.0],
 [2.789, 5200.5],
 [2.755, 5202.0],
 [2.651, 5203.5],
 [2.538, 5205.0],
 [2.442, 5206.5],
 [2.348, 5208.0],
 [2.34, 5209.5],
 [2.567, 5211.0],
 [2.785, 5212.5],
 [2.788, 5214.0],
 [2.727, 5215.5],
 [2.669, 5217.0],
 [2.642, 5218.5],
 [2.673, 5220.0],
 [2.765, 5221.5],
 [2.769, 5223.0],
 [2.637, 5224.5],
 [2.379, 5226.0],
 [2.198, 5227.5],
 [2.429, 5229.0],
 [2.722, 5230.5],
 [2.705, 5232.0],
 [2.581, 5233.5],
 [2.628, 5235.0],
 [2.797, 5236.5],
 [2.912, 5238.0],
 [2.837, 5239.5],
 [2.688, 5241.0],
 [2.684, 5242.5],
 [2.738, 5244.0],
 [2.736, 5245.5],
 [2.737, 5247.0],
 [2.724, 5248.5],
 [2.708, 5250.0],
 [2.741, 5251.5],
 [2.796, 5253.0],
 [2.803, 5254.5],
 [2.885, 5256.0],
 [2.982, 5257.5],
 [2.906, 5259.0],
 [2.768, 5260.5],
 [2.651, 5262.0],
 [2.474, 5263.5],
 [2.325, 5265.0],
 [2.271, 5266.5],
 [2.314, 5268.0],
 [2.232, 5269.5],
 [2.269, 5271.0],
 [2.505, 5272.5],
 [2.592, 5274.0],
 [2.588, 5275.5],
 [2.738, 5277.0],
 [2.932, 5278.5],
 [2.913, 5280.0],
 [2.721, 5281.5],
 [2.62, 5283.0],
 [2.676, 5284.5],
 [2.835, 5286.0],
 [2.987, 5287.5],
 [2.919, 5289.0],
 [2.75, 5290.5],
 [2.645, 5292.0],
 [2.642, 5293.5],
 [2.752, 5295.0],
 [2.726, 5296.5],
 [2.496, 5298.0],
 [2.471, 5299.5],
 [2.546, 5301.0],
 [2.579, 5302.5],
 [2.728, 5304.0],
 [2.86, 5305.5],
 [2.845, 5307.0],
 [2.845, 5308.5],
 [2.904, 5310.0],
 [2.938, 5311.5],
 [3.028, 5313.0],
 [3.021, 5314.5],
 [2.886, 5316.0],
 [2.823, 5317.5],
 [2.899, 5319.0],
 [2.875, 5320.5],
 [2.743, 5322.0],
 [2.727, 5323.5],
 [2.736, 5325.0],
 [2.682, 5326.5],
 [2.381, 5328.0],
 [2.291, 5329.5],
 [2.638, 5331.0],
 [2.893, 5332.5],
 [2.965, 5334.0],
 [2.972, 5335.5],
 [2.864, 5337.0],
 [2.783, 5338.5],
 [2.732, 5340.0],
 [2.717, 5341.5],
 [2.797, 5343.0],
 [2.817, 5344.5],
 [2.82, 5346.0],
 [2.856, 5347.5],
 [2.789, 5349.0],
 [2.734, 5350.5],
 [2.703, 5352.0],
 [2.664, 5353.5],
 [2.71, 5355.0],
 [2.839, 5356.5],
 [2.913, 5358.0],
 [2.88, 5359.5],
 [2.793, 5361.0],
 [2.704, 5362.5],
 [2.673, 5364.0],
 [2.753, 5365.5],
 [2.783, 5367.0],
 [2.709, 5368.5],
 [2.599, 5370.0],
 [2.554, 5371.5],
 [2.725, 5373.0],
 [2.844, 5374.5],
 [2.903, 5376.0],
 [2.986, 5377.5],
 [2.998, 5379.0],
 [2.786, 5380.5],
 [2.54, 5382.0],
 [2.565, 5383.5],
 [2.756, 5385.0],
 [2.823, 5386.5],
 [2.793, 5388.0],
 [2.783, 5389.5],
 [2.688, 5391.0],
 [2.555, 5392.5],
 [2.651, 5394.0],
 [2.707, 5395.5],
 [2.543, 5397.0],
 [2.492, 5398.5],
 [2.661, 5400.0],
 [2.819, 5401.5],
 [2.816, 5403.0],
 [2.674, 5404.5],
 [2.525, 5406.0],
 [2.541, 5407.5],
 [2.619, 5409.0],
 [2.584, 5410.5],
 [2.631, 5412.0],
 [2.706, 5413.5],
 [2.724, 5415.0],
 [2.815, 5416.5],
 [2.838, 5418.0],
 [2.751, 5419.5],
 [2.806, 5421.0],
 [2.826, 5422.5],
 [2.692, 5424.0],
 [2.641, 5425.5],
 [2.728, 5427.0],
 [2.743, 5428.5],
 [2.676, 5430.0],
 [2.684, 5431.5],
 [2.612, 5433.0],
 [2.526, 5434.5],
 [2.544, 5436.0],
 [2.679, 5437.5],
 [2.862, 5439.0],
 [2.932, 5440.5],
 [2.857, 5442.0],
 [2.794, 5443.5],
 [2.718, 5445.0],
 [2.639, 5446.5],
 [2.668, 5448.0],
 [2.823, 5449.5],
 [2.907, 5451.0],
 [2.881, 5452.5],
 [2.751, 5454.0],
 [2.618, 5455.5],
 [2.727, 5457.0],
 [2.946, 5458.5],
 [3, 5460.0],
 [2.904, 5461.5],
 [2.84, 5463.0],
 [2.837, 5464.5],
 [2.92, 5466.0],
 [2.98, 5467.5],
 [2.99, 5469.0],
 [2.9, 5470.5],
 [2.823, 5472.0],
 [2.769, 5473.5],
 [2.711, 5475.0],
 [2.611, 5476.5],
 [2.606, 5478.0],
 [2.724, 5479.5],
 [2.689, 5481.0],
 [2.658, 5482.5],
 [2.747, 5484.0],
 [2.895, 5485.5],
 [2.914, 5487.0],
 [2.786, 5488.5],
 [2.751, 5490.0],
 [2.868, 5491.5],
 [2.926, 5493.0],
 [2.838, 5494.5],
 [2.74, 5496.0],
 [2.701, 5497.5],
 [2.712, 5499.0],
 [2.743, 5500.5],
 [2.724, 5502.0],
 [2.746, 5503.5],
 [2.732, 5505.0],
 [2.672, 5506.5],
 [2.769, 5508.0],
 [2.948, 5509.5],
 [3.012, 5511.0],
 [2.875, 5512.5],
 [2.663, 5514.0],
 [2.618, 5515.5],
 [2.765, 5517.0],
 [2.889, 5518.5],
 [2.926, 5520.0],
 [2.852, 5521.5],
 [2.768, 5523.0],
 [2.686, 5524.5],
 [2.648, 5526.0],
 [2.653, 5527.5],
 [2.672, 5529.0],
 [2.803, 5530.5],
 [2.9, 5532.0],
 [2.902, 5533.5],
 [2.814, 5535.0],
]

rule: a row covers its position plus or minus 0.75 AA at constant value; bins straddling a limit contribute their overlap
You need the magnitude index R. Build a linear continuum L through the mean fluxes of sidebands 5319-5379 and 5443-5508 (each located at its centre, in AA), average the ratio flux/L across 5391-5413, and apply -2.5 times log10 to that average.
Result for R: 0.06 mag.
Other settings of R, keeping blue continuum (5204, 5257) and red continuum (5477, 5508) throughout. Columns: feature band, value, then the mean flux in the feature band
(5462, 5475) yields -0.048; 2.87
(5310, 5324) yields -0.075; 2.89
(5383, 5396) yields 0.006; 2.7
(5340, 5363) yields -0.030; 2.78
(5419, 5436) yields 0.017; 2.69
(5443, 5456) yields -0.006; 2.76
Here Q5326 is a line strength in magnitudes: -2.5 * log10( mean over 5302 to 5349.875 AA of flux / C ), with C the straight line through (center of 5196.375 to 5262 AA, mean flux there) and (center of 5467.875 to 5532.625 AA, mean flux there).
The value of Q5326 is -0.03 mag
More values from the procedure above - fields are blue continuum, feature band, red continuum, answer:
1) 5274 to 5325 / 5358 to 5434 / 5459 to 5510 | 0.03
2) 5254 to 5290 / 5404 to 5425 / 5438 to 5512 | 0.03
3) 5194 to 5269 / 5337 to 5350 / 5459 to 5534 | -0.03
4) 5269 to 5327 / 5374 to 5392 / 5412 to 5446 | -0.02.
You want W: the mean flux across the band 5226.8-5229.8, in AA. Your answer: 2.32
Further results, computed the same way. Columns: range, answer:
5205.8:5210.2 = 2.38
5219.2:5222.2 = 2.72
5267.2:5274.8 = 2.38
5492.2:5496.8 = 2.83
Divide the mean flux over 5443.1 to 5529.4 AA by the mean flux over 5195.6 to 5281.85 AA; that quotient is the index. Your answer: 1.1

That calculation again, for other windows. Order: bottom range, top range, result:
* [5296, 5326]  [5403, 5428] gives 0.97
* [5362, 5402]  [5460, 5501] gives 1.03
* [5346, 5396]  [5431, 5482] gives 1.01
